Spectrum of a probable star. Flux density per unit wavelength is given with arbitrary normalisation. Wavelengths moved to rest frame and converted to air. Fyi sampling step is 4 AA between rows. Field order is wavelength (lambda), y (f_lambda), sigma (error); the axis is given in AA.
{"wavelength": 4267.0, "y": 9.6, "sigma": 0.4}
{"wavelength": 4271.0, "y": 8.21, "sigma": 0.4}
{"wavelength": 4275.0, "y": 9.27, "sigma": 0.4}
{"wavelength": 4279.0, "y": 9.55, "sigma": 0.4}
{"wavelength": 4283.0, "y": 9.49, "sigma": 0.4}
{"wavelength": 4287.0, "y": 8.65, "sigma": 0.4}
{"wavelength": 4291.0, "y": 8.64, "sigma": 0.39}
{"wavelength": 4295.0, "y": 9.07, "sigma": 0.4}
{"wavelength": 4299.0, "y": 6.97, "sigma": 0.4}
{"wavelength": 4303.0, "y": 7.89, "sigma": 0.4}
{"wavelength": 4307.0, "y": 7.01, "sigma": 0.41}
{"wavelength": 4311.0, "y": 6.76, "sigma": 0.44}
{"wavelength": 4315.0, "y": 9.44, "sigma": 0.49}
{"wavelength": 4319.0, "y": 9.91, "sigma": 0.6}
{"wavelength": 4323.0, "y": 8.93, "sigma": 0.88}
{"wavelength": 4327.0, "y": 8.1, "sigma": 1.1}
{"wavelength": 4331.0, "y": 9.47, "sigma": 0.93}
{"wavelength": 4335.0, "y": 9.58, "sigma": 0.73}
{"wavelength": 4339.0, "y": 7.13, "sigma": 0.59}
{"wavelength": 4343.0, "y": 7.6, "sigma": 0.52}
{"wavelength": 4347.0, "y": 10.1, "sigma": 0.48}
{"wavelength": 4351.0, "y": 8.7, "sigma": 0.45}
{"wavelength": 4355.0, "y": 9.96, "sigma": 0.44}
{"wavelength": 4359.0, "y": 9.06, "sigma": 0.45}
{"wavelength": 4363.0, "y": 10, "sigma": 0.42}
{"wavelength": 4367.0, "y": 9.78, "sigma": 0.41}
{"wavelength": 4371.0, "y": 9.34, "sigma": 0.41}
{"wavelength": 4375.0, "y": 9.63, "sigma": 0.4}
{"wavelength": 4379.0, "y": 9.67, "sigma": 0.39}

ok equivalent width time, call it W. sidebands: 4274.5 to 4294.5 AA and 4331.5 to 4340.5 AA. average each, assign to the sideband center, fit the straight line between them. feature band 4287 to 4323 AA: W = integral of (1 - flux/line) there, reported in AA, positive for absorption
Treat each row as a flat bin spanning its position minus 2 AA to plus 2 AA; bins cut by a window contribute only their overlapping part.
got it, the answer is 2.5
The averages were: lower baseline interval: 9.11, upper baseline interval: 8.61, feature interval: 8.28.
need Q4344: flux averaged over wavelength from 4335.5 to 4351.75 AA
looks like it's 8.47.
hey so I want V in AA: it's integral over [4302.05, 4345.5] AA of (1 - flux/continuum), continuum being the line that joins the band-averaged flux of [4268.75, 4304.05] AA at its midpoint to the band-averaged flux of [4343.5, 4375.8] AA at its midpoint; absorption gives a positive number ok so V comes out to 3.36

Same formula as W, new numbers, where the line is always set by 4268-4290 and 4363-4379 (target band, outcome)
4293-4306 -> 1.8 AA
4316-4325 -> -0.1 AA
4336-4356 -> 1.7 AA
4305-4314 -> 2.0 AA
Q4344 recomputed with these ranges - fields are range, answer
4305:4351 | 8.55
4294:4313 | 7.46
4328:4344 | 8.48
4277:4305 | 8.61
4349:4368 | 9.49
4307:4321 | 8.46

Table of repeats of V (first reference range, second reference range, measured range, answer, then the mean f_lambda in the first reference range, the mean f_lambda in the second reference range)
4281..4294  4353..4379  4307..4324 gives 1.2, 8.94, 9.63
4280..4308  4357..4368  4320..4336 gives -0.1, 8.34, 9.6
